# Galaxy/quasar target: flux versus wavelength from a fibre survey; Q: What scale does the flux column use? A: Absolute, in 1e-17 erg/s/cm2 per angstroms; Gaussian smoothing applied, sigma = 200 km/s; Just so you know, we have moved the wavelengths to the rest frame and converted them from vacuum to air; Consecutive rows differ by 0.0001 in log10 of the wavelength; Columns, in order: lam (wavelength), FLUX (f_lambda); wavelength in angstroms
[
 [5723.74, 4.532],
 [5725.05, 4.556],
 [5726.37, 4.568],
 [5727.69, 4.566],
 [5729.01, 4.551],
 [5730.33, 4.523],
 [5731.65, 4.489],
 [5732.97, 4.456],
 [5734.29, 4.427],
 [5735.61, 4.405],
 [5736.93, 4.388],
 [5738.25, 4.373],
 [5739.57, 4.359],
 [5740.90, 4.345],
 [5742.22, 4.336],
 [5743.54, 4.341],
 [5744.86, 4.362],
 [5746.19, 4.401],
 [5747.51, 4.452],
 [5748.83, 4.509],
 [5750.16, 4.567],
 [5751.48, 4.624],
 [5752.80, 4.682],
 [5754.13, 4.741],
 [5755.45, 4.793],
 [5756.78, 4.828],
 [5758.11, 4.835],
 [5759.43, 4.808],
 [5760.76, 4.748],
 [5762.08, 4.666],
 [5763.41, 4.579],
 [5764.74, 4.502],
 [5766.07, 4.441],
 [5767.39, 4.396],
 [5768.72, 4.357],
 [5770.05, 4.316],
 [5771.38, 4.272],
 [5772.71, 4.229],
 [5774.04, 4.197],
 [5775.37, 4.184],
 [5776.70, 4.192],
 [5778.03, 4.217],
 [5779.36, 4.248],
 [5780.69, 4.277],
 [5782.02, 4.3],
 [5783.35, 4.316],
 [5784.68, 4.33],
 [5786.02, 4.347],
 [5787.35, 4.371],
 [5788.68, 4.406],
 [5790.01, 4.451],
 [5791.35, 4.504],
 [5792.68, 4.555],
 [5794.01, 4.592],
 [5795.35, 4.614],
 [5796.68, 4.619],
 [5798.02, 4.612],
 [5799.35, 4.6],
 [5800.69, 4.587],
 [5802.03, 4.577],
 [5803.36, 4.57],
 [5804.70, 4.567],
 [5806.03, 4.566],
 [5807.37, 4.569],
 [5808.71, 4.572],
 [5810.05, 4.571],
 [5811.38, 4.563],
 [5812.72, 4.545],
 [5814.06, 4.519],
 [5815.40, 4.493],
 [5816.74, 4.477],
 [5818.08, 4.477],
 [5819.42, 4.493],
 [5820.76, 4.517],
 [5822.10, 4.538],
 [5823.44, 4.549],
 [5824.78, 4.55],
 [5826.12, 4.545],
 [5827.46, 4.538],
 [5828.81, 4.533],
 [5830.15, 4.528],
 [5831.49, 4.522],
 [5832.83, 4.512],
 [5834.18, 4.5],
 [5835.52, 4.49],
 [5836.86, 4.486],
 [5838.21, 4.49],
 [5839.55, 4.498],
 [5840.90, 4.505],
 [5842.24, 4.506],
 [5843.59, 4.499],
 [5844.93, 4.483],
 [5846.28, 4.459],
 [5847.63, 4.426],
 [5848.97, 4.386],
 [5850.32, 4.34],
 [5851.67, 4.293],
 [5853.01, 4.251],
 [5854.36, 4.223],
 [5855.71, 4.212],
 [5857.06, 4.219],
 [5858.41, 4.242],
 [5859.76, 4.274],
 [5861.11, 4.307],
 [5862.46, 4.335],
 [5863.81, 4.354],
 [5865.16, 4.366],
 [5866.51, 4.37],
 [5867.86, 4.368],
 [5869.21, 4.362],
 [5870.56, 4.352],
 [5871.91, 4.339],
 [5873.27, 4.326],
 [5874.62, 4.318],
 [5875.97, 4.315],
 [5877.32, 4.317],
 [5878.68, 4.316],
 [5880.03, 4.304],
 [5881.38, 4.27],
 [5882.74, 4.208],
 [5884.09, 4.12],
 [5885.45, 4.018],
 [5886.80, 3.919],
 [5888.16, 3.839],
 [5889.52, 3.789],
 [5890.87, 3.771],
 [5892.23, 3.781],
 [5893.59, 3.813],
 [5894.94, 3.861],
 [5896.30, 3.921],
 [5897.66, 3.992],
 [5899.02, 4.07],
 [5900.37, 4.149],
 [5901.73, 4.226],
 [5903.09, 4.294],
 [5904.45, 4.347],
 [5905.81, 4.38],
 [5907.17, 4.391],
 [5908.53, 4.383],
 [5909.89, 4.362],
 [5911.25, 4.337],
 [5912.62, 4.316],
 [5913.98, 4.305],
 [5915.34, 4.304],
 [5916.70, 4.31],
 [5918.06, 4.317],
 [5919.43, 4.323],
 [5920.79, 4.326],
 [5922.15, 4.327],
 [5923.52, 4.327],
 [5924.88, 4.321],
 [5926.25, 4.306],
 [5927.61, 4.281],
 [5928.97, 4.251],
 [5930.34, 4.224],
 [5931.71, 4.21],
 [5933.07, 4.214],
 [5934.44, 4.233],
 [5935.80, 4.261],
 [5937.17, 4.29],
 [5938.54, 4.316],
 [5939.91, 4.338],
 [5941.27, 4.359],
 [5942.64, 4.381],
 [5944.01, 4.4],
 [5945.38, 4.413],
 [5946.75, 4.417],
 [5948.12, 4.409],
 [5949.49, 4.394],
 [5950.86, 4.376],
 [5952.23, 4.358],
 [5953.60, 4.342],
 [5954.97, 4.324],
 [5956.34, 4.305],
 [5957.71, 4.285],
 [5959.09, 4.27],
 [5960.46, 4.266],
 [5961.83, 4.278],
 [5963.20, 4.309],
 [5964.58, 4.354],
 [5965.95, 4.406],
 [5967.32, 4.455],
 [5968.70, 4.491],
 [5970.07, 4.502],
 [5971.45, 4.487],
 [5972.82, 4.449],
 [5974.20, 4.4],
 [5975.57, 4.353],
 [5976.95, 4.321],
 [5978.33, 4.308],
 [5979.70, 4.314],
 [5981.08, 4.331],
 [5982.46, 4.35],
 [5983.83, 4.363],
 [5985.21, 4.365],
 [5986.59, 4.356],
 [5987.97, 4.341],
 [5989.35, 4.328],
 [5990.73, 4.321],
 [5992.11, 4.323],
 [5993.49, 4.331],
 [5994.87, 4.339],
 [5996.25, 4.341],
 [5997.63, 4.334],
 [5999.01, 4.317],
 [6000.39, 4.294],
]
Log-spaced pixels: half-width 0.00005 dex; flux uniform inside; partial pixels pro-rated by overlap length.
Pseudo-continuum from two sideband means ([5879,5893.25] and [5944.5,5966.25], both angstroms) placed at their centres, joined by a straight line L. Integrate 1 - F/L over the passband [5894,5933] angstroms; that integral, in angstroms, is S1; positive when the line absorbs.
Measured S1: -1.1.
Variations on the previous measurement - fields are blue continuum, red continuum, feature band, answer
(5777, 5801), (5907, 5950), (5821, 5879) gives -0.2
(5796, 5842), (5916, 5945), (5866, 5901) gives 2.2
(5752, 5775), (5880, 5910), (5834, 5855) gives -0.8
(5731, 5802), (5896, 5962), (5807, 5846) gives -1.0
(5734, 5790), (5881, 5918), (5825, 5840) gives -0.8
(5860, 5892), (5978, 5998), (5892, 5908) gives 0.5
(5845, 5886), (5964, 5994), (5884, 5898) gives 1.4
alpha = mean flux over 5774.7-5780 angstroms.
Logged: 4.21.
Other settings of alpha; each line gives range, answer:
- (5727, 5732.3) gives 4.53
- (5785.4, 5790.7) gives 4.4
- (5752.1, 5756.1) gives 4.74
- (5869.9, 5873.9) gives 4.33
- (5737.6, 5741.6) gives 4.35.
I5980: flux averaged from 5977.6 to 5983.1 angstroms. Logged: 4.32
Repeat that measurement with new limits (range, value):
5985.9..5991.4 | 4.33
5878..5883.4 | 4.27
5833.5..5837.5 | 4.49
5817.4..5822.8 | 4.51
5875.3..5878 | 4.32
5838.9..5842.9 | 4.5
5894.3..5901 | 4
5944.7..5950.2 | 4.41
